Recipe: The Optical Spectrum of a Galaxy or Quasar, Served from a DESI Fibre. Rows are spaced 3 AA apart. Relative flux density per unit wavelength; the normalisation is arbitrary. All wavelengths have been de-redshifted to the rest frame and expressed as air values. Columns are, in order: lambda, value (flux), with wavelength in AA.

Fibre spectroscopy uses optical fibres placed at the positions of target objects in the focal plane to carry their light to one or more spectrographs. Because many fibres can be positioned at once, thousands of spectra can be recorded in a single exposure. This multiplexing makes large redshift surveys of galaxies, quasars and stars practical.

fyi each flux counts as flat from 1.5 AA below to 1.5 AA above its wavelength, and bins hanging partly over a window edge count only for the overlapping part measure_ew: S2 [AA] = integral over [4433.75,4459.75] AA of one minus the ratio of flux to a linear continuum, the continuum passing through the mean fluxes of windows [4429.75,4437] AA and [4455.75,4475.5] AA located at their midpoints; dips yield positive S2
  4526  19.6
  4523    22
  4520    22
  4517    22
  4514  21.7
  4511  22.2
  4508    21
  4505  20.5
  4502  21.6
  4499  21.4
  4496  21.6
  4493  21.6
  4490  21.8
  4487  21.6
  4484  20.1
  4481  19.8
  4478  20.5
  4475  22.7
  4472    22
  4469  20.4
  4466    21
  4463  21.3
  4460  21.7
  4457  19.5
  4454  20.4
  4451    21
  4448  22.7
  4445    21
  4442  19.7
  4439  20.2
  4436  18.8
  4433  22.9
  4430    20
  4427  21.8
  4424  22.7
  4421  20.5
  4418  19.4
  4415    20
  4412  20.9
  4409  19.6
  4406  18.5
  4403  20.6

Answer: 0.50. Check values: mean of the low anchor 20.8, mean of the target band 20.5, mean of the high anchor 21.2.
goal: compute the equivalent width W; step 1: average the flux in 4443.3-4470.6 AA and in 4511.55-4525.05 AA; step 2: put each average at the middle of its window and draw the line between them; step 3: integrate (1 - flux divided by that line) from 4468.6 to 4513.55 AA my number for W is 0.4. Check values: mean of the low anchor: 21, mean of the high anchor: 21.8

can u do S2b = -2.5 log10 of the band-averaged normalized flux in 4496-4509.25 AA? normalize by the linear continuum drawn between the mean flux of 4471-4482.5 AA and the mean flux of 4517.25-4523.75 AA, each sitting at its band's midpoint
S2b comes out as 0.03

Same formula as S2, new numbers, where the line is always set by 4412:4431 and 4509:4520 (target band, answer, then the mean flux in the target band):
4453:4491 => 0.74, 21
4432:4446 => 0.38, 20.4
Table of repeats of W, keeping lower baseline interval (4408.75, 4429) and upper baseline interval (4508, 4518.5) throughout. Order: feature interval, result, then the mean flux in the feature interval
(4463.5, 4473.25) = 0.1 AA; 21.1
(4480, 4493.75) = 0.3 AA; 21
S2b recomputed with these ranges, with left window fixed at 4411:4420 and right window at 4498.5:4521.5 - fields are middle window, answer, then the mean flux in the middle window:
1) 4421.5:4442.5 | -0.030 mag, 20.9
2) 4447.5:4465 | -0.015 mag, 21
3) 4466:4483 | -0.002 mag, 21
